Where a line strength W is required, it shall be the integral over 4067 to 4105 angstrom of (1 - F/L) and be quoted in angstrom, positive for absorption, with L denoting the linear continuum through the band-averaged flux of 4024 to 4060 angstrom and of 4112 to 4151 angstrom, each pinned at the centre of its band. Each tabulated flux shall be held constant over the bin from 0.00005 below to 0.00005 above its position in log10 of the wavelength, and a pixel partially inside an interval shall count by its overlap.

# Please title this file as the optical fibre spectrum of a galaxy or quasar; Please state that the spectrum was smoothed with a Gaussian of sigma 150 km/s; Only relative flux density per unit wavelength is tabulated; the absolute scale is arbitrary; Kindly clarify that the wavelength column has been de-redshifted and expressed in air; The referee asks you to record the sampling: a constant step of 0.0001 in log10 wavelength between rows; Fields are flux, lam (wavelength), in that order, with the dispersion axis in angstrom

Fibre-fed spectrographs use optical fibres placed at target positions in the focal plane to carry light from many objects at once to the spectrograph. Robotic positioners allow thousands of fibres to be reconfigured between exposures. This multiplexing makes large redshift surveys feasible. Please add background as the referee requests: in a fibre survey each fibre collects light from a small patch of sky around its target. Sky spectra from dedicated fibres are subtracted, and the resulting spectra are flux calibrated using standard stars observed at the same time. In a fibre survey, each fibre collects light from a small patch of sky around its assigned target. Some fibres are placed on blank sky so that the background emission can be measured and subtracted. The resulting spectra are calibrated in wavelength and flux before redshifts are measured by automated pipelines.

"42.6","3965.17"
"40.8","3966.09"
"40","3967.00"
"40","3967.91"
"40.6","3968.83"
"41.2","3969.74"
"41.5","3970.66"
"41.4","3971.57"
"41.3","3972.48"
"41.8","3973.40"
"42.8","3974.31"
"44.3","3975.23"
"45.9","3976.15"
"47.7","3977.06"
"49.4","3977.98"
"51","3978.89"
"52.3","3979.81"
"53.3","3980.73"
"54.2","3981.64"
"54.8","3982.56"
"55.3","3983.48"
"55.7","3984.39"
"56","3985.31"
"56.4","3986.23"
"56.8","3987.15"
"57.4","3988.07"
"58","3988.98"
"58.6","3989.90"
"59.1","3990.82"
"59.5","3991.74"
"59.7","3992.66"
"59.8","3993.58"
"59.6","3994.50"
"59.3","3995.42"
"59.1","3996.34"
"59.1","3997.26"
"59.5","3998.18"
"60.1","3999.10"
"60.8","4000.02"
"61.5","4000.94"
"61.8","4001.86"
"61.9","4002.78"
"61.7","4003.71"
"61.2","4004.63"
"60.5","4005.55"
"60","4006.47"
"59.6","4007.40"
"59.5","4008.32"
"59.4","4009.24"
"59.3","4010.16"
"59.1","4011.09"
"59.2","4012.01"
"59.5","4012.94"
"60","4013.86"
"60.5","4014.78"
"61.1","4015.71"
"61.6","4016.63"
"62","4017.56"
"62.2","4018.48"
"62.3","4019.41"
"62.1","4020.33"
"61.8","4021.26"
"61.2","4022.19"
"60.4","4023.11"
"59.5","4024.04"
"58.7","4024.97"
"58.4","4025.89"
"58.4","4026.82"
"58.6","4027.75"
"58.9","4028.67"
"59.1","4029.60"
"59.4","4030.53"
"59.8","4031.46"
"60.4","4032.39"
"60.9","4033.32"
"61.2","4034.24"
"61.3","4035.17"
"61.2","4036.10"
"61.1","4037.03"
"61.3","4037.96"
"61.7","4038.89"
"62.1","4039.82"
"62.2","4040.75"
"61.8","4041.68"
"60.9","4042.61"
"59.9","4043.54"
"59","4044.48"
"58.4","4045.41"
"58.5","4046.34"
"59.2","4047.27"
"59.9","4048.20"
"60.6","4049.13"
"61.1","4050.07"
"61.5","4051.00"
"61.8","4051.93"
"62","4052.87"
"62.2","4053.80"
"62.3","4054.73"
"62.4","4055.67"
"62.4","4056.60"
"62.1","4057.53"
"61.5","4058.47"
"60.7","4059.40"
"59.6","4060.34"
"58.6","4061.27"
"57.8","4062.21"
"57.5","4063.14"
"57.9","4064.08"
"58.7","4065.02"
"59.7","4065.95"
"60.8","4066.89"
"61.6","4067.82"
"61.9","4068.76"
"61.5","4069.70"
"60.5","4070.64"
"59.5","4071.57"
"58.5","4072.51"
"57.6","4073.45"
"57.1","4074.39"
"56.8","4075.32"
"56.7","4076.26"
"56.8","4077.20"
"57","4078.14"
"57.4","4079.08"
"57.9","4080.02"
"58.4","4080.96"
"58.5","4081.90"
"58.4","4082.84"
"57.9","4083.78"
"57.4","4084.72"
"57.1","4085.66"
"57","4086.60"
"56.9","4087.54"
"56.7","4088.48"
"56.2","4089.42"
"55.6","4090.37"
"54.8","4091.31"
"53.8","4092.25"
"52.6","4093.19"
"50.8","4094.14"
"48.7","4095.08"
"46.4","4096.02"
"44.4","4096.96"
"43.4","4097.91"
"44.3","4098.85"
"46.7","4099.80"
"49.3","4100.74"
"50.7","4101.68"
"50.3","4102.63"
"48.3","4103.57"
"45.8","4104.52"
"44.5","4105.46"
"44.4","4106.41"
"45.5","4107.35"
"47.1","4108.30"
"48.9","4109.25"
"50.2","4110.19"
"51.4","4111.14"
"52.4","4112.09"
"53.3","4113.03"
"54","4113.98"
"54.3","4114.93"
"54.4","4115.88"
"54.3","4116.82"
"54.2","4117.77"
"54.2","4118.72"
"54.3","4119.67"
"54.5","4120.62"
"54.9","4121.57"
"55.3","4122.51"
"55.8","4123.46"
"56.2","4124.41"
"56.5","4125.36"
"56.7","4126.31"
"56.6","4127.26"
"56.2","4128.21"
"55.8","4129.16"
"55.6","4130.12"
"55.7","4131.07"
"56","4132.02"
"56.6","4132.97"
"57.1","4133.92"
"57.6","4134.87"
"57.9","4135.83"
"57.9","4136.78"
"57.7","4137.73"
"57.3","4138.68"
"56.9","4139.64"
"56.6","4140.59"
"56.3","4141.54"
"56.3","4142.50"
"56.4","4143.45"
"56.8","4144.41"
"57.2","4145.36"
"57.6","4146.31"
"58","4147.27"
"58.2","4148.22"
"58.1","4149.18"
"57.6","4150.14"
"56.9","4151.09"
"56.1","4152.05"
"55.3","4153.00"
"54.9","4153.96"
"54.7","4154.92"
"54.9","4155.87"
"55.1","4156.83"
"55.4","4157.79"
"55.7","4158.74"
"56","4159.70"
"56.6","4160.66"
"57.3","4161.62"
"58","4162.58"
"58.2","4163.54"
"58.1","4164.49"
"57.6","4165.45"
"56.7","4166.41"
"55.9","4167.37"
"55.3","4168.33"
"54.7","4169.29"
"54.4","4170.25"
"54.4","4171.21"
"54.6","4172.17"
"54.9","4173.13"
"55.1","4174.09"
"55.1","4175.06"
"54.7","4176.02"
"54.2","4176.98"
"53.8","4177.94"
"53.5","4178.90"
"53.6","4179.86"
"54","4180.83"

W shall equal 2.51 angstrom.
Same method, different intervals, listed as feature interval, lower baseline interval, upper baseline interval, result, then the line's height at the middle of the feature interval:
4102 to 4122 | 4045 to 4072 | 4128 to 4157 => 2.4 angstrom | 58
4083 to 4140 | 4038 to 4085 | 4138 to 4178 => 4.6 angstrom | 57.9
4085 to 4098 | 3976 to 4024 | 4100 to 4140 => 0.4 angstrom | 54.7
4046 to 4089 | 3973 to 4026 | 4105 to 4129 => -3.5 angstrom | 54.9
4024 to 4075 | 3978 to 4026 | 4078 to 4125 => -3.9 angstrom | 55.9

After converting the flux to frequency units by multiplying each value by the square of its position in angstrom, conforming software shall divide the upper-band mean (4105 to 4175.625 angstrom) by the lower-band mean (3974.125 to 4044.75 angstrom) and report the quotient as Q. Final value 1.00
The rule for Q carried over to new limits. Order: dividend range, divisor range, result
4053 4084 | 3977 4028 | 1.04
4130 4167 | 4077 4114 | 1.12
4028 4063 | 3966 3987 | 1.32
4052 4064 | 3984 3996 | 1.08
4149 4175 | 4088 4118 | 1.15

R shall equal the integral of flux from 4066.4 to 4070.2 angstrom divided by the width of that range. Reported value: 61.3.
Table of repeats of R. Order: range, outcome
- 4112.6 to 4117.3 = 54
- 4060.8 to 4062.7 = 58.4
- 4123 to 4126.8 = 56.3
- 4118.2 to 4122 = 54.4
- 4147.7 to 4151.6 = 57.7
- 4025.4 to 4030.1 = 58.7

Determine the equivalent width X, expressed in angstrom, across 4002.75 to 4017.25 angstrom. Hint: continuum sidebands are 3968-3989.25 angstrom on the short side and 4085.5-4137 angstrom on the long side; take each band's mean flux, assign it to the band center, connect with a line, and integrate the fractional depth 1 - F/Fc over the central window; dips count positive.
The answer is -2.9 angstrom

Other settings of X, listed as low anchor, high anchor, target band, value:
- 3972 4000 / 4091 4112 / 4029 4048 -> -3.3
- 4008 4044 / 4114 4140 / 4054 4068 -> -0.3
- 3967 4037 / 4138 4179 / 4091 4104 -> 1.7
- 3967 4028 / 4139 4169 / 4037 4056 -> -1.6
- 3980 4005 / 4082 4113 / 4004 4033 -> -1.8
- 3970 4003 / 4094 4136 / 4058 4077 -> -2.3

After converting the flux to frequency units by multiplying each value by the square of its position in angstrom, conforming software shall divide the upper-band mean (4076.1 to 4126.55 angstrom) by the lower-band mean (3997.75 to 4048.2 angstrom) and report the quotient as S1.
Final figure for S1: 0.9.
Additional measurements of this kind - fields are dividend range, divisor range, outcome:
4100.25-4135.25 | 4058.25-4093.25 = 0.93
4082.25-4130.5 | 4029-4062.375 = 0.89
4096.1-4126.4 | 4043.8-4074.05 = 0.87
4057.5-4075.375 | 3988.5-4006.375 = 1.02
